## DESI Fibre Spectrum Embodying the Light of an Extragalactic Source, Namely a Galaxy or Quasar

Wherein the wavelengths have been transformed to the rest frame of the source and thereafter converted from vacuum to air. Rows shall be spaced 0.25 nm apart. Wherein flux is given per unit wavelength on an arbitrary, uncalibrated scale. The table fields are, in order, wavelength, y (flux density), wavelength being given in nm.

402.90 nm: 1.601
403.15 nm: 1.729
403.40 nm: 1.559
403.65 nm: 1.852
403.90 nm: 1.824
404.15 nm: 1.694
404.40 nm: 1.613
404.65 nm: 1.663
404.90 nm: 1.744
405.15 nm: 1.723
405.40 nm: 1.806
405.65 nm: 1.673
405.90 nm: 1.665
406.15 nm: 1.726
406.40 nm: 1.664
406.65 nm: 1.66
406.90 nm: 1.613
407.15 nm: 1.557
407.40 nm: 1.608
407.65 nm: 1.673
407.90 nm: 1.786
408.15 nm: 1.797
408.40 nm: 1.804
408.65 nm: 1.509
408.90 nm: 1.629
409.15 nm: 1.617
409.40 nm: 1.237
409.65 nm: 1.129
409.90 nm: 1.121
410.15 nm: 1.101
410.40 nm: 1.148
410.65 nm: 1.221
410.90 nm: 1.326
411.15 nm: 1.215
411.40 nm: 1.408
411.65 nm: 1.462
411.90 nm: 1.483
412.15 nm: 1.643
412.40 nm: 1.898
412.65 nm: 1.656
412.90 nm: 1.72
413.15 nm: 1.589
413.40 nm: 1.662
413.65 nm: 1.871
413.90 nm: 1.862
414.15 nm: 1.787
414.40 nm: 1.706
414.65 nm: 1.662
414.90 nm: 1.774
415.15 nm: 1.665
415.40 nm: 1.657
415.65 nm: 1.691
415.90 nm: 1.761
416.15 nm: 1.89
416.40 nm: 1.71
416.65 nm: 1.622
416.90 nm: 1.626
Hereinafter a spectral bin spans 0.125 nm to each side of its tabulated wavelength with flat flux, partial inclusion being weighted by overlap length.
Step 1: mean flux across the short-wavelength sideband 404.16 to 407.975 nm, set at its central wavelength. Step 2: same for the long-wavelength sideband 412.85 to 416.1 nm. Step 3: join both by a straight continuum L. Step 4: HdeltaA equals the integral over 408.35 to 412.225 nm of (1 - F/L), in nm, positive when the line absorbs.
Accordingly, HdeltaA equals 0.76 nm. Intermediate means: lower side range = 1.68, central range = 1.37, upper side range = 1.73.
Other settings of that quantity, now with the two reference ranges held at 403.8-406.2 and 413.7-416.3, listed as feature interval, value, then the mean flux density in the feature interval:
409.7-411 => 0.42 nm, 1.18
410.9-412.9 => 0.23 nm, 1.54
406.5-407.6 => 0.07 nm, 1.62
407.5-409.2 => 0.03 nm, 1.69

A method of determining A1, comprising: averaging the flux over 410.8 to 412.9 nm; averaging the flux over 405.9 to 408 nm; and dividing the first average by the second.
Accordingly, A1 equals 0.9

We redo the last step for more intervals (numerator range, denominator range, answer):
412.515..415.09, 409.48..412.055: 1.37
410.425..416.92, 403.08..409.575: 0.98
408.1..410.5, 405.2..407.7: 0.84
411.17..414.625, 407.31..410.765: 1.14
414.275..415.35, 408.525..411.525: 1.30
